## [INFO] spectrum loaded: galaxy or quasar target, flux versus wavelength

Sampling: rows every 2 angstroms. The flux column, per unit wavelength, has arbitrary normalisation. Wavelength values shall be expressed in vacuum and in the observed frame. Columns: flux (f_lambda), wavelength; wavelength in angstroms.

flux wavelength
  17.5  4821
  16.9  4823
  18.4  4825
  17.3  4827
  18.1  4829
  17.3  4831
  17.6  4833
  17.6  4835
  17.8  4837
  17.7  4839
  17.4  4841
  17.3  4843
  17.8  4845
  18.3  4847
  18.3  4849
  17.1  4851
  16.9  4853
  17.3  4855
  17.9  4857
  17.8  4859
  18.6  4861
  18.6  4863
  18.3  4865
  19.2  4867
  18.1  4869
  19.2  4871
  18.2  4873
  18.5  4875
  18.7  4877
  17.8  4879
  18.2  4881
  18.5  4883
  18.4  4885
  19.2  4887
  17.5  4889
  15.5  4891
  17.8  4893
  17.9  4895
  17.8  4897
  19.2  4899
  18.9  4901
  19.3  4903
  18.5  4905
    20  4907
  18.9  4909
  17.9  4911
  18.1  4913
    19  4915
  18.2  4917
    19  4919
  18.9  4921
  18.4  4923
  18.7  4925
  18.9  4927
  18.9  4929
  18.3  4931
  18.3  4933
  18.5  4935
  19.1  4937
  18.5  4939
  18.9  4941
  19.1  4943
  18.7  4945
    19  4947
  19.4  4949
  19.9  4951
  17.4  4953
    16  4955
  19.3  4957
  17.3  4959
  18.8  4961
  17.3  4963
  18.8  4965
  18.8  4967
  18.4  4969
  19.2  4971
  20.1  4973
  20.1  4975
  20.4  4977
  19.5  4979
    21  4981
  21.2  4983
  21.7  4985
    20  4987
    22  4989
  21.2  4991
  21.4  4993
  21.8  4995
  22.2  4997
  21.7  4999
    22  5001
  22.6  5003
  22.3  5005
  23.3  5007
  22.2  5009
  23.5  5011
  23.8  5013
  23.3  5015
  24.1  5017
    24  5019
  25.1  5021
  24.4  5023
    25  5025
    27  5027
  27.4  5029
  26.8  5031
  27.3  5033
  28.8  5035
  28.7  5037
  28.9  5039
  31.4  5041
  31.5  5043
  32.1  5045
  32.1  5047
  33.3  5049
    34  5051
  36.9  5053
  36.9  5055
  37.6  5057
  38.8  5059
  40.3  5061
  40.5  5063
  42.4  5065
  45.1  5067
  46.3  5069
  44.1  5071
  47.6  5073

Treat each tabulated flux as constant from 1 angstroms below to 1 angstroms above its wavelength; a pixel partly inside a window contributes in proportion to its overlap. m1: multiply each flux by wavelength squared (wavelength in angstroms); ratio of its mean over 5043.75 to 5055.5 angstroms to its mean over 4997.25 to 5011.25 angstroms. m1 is 1.5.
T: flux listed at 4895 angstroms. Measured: 17.9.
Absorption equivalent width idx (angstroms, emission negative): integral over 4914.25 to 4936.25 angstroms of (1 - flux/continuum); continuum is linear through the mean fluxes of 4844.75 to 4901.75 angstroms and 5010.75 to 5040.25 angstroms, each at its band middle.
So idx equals 2.3 angstroms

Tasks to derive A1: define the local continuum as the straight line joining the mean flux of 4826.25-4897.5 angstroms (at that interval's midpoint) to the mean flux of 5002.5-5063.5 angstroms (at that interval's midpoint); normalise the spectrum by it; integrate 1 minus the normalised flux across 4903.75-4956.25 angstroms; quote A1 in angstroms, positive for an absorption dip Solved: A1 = 8.68 angstroms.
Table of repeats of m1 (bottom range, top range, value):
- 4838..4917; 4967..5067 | 1.55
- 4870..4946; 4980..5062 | 1.52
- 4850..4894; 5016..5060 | 1.78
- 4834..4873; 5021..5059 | 1.84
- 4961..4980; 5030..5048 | 1.60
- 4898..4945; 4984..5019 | 1.23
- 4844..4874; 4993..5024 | 1.35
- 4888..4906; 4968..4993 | 1.17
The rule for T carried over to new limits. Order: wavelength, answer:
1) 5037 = 28.7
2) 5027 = 27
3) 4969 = 18.4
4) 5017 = 24.1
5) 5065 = 42.4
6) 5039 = 28.9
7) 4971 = 19.2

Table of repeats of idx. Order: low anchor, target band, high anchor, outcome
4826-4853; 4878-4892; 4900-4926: 0.35 angstroms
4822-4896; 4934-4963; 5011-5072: 7.39 angstroms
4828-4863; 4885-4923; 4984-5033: 2.55 angstroms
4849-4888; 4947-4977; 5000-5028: 4.25 angstroms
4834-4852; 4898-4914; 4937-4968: -0.61 angstroms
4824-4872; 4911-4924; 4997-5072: 2.30 angstroms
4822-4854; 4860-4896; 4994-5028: 1.35 angstroms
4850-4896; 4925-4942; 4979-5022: 1.19 angstroms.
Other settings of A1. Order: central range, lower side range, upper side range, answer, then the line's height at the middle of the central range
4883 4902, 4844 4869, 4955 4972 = 0.1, 18.1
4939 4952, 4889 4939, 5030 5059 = 1.6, 21.8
